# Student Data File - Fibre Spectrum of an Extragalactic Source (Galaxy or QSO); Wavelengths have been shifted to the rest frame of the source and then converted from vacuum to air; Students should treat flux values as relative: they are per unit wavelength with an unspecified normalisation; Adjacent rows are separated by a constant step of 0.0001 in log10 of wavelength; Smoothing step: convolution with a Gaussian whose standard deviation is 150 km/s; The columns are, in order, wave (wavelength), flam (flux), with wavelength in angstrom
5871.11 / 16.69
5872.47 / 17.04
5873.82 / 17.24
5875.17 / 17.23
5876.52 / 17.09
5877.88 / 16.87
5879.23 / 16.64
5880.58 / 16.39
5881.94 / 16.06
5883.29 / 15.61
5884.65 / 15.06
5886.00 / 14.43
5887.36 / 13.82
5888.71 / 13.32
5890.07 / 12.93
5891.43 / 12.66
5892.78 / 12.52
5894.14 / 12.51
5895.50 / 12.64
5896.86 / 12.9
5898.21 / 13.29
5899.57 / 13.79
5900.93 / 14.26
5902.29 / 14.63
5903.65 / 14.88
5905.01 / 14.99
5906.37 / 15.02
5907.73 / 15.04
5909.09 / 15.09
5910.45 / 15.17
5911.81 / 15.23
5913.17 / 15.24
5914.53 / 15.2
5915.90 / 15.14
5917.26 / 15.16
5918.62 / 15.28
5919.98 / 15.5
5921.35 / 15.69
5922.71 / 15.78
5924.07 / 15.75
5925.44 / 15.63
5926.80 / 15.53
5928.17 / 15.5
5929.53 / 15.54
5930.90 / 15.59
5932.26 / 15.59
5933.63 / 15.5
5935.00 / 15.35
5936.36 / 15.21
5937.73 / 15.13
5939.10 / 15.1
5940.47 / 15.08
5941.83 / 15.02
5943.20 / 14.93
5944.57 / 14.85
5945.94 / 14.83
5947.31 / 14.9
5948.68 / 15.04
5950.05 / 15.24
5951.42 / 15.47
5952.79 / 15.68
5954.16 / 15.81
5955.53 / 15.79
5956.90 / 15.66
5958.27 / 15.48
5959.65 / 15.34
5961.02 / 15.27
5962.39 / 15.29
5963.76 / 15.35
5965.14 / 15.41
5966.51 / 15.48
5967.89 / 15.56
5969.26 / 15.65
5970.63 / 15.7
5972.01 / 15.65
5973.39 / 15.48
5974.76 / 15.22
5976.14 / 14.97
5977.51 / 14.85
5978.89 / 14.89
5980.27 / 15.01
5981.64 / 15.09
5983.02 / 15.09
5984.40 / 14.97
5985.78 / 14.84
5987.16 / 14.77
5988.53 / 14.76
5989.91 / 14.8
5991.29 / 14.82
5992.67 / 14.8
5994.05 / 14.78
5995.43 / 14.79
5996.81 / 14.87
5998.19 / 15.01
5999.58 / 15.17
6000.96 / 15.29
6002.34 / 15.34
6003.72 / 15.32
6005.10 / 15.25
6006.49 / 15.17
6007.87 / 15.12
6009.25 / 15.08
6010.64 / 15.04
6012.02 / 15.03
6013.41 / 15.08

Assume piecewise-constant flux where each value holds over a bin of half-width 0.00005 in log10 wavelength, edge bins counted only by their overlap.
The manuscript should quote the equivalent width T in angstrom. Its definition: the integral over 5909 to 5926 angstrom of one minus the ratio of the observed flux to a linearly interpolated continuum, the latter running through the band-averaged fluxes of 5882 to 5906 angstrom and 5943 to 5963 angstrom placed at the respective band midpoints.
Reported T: -1.1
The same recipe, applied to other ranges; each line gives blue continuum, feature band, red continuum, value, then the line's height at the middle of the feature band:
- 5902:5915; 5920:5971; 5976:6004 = -1.3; 15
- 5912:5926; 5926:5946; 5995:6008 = 0.1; 15.4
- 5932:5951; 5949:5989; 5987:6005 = -0.7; 15.1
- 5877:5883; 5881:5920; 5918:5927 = 4.0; 16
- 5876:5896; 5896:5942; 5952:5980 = -0.5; 14.9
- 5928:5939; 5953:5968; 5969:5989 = -0.3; 15.2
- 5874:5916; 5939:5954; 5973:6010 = -0.3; 14.9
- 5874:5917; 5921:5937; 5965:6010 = -0.7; 14.9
